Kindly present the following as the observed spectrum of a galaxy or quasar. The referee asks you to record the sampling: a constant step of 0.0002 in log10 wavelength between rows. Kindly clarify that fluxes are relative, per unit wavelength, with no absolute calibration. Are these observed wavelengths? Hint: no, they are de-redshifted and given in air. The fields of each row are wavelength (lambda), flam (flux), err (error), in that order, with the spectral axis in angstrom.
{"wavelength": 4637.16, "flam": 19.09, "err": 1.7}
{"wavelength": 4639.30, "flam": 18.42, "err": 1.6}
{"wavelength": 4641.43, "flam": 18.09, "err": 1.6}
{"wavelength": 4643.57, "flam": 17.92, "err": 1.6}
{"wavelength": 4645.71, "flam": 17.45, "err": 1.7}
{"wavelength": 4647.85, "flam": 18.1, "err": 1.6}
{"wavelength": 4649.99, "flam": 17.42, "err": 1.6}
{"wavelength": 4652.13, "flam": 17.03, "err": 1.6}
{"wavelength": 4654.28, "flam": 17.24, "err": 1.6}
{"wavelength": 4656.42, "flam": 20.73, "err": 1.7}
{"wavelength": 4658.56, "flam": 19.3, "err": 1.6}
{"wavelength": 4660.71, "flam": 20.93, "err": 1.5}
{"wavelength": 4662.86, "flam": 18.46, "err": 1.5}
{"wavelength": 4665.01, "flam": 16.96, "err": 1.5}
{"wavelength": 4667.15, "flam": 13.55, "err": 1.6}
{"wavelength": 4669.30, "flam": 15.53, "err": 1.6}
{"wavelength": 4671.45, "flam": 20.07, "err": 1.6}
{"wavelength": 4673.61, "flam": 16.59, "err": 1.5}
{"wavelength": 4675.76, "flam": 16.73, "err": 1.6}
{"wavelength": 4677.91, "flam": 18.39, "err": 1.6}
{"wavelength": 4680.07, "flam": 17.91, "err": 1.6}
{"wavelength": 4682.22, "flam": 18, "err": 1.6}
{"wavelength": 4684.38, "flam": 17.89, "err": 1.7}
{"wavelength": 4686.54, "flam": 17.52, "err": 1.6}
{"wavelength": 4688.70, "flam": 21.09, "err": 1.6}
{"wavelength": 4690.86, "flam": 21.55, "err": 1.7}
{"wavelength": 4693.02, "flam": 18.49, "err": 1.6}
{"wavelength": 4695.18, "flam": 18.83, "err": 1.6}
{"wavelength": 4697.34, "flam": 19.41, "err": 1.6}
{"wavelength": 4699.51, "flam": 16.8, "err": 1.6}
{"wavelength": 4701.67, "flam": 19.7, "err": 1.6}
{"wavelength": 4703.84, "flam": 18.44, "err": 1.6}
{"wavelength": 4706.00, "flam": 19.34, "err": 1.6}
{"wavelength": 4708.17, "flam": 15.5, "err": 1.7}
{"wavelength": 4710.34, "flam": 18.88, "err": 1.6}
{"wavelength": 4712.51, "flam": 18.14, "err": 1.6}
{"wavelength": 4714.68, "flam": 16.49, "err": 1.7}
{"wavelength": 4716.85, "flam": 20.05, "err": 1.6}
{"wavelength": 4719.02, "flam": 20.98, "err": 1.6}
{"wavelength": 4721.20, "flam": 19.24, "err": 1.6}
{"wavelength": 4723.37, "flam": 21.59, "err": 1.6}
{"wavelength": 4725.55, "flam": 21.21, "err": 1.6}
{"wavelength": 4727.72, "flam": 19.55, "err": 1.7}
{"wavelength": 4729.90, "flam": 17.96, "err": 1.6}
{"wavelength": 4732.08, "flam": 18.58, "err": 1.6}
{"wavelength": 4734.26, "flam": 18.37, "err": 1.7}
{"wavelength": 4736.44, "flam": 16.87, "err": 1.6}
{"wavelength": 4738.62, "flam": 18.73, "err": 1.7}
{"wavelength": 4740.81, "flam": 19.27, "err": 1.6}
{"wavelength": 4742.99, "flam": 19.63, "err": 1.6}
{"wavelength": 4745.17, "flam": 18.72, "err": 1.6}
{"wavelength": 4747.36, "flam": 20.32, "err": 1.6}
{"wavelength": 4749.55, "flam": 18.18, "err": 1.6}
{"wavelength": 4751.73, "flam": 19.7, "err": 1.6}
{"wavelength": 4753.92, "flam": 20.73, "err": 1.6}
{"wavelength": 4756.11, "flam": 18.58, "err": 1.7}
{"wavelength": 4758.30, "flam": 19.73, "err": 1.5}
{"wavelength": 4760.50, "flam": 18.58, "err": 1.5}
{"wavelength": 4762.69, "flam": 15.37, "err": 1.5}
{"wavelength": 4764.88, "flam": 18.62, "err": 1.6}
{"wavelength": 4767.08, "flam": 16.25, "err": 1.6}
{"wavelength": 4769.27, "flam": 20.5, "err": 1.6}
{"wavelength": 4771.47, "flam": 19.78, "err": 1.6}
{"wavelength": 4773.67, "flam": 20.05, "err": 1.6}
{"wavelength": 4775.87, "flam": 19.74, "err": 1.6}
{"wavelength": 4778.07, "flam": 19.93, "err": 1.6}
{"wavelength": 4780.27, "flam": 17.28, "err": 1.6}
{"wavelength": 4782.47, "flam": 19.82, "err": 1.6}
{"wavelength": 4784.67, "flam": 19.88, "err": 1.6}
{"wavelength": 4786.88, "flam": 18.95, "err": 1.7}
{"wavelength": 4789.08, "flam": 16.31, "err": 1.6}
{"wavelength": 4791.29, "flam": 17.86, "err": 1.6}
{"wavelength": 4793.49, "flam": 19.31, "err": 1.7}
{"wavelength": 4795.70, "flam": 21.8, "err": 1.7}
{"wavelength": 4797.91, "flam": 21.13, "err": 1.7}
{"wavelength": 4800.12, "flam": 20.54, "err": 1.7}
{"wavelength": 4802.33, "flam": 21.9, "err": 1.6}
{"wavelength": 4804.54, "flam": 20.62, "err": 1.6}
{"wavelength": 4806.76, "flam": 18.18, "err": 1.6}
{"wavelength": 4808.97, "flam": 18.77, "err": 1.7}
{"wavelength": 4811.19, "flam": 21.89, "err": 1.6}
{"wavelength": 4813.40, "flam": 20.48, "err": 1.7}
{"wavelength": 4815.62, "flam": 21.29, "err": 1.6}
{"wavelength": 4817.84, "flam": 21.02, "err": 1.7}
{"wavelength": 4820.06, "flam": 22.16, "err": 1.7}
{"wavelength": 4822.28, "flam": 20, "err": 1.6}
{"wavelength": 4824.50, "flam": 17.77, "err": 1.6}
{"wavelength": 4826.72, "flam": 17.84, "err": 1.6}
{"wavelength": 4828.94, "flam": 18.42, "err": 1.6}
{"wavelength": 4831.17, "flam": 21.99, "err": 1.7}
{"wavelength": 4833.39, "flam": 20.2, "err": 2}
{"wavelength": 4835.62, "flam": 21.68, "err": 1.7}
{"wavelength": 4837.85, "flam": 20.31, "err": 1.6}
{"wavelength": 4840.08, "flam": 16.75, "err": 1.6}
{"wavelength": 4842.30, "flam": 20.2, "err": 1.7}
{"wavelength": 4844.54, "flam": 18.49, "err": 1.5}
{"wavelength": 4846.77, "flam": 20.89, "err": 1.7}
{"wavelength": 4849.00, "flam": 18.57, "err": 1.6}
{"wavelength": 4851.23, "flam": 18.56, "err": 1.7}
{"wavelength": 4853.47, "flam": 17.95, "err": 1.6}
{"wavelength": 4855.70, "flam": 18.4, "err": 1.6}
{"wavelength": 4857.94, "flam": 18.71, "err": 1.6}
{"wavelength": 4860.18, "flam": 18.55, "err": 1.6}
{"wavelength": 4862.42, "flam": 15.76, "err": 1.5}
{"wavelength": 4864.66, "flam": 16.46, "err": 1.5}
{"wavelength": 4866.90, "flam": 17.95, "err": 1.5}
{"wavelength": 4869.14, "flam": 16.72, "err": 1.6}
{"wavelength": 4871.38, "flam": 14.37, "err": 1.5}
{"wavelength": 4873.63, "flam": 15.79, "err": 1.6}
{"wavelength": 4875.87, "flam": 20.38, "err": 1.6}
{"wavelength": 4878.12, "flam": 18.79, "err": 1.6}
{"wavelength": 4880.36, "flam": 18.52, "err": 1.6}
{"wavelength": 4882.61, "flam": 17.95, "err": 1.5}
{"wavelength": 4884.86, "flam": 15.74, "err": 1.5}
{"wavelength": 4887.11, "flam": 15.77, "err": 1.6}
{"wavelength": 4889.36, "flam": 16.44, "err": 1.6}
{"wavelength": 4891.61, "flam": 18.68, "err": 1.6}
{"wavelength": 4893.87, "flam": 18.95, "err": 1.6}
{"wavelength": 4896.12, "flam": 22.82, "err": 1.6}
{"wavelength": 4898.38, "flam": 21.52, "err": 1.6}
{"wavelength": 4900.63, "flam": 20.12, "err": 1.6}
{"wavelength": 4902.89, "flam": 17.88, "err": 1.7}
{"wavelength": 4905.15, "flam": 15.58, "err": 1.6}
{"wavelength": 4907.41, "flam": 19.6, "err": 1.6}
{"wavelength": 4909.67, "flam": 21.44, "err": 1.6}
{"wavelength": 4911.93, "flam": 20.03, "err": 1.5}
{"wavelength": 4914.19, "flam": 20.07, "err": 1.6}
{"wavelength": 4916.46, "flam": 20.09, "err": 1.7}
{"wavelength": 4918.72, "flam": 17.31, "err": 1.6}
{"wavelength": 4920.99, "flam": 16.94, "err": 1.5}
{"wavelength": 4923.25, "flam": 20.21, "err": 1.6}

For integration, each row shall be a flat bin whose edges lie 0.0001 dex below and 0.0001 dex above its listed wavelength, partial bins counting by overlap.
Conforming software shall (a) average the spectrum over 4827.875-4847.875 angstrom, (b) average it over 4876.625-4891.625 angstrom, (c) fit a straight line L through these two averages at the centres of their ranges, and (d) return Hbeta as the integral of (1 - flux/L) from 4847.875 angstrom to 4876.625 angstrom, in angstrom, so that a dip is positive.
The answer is 1.6 angstrom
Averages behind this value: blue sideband 19.9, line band 17.5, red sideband 17.4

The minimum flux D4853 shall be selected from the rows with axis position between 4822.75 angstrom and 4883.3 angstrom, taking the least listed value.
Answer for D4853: 14.37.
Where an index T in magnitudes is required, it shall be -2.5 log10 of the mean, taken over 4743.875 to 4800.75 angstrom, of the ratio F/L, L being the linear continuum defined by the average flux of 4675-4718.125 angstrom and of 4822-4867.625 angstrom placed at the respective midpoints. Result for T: -0.03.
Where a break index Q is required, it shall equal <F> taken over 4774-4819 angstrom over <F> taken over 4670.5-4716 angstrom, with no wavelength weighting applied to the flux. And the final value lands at 1.1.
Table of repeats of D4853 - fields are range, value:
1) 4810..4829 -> 17.77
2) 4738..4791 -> 15.37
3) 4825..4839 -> 17.84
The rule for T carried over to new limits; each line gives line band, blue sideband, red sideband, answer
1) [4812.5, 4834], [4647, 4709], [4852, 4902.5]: -0.116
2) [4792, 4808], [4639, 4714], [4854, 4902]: -0.132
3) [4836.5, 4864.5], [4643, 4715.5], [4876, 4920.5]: 0.007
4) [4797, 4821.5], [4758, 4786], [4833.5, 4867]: -0.107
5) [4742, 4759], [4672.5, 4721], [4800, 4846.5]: -0.017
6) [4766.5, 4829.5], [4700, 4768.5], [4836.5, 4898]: -0.068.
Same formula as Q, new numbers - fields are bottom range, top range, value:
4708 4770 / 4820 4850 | 1.04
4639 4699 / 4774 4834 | 1.09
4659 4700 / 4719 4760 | 1.06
